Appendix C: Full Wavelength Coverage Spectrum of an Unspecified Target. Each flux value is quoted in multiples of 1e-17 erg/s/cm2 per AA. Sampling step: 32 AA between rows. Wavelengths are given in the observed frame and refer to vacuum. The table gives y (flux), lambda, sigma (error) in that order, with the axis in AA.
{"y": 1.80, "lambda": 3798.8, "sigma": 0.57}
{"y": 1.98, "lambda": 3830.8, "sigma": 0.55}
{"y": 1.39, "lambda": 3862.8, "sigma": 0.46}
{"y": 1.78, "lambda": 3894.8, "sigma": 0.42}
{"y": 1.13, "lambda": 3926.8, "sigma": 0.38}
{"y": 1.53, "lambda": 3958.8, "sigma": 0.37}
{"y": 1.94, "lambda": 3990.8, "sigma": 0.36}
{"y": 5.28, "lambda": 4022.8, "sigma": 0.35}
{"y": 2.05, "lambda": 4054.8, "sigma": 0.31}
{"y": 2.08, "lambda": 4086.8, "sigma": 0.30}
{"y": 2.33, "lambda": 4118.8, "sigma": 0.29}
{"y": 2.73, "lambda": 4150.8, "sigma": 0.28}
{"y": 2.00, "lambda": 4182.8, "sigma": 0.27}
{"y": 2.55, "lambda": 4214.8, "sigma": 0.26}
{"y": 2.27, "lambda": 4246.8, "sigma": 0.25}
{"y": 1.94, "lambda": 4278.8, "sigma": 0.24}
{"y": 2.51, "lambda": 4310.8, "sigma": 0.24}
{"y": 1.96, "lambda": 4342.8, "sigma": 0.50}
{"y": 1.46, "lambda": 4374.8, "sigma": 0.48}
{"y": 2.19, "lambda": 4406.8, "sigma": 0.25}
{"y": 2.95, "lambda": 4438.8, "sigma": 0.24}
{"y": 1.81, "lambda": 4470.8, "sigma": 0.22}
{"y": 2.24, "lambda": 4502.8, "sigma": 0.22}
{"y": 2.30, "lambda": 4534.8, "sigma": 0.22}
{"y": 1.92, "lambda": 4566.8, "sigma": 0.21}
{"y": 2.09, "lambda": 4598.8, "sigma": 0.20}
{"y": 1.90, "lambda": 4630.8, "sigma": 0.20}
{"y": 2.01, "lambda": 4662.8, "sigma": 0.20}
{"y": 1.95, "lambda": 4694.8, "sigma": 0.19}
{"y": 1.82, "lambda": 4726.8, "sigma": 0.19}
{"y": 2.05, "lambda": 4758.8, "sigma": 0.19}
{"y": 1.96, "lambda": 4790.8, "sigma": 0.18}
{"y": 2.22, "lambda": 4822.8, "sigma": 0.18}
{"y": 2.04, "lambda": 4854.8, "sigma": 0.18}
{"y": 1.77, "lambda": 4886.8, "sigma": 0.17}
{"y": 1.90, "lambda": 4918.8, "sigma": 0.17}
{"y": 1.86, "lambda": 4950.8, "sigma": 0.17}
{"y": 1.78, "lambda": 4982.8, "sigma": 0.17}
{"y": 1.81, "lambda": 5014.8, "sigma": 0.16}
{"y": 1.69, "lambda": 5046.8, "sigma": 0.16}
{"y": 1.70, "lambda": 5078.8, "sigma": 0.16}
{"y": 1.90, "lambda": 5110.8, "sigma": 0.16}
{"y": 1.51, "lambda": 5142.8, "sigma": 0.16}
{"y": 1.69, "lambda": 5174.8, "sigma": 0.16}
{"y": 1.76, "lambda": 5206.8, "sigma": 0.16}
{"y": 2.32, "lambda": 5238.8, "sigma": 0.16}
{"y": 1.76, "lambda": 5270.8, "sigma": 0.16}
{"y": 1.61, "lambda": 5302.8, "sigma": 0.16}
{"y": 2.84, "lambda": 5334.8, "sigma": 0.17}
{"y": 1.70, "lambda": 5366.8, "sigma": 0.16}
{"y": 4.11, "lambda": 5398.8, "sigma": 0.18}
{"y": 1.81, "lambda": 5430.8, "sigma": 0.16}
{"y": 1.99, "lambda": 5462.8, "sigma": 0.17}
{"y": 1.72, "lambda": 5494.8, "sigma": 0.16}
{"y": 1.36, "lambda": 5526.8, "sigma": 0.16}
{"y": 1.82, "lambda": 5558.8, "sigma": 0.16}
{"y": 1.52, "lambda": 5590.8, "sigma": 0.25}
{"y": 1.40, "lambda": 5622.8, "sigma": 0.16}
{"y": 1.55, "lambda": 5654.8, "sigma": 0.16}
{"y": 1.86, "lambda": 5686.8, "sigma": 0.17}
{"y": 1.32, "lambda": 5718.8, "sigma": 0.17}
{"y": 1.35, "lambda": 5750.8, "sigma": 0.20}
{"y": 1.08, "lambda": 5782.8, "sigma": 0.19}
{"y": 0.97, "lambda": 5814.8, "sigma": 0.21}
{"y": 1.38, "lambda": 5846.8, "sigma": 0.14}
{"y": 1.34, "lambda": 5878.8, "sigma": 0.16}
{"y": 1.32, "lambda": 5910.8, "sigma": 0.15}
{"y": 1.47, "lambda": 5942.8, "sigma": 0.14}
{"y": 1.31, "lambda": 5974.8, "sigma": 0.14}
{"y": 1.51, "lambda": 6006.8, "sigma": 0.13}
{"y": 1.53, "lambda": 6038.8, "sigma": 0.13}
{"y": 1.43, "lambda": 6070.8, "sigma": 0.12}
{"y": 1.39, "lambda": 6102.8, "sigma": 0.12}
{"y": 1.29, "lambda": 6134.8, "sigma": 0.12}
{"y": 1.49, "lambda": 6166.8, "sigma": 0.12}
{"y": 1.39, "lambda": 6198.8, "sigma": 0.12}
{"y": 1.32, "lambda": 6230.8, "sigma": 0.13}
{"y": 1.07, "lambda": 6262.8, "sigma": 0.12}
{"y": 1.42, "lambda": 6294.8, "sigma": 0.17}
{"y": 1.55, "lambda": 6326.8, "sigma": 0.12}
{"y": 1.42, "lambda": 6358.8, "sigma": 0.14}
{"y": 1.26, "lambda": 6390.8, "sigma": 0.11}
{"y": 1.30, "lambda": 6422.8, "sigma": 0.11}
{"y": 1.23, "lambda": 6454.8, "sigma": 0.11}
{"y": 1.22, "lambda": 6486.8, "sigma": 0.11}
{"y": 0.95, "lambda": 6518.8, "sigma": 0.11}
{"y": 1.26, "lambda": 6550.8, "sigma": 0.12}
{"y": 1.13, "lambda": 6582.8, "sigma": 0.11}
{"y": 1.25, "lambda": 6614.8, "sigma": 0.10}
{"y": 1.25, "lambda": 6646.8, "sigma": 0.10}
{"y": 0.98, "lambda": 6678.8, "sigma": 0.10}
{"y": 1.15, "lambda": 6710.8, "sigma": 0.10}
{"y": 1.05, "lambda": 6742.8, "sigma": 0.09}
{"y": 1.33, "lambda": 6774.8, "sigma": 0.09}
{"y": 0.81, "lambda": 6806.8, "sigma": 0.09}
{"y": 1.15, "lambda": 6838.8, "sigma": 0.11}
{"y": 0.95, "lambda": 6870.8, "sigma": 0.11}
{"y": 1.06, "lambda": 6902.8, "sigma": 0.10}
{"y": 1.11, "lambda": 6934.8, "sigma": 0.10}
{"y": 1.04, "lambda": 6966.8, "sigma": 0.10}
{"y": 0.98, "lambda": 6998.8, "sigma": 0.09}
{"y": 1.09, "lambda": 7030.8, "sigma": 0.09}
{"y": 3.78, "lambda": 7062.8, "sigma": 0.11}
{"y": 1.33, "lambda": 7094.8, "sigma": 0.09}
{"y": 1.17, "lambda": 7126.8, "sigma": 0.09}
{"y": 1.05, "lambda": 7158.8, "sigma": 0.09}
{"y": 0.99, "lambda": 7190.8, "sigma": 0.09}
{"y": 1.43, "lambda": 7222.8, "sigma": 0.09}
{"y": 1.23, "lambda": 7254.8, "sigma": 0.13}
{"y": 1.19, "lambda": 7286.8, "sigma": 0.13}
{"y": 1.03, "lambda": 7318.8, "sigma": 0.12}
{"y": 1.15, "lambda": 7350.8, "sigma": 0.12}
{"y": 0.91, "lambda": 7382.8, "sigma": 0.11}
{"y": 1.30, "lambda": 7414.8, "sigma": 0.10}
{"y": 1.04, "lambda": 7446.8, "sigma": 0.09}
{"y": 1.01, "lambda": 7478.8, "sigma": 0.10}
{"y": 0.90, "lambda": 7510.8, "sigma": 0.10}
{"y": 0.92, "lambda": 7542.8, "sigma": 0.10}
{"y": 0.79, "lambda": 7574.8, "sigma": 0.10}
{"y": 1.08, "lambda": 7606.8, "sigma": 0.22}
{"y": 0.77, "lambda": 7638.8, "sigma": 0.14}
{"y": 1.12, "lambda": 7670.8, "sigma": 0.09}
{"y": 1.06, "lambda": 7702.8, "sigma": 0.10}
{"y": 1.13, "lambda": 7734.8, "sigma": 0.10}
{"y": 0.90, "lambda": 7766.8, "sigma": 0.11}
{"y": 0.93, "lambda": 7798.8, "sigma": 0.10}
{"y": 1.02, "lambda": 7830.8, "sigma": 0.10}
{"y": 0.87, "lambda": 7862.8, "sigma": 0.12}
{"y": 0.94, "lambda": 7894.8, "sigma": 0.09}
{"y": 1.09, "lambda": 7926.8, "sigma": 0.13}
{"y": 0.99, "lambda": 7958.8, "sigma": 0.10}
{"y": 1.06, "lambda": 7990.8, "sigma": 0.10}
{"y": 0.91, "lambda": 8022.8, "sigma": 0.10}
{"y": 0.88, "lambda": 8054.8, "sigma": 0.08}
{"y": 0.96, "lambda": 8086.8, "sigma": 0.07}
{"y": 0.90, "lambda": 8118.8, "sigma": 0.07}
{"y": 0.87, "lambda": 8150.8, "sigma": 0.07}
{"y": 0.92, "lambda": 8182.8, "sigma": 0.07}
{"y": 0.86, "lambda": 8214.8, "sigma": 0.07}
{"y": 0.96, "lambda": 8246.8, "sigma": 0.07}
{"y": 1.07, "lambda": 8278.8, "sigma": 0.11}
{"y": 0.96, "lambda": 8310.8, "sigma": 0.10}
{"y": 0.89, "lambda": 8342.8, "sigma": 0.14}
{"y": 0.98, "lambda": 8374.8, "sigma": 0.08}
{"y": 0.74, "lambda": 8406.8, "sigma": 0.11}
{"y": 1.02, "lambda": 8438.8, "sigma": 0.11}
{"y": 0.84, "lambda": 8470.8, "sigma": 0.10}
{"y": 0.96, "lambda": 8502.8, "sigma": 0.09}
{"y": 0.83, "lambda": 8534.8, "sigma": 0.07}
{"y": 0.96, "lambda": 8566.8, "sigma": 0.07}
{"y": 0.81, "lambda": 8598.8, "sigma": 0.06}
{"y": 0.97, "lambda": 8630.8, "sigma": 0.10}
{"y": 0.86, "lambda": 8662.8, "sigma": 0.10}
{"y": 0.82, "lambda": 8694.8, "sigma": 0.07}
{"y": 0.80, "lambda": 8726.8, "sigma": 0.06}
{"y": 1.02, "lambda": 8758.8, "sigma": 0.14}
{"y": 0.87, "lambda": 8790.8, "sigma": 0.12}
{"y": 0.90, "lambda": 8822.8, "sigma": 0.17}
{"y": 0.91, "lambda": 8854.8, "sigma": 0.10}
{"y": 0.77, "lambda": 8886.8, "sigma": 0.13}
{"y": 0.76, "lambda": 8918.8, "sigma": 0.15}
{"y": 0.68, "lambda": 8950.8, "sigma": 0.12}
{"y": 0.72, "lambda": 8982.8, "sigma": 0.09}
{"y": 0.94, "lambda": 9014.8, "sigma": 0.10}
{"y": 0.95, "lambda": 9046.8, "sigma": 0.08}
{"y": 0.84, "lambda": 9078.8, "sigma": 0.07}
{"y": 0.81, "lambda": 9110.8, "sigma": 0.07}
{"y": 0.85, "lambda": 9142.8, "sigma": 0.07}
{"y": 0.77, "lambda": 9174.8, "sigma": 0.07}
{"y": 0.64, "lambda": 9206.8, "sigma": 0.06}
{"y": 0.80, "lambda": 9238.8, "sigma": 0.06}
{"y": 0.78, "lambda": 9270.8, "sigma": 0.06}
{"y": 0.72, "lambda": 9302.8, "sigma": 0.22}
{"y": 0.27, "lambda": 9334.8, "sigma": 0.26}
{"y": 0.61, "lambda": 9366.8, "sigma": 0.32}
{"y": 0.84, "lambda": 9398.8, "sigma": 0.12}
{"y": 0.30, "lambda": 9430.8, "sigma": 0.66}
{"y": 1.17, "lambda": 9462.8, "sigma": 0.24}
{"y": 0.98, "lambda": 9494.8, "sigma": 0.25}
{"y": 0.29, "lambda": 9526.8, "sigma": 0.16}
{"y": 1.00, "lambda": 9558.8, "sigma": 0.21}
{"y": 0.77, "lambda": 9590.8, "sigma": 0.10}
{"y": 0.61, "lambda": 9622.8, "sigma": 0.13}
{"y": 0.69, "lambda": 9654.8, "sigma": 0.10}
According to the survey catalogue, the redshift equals 0.076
